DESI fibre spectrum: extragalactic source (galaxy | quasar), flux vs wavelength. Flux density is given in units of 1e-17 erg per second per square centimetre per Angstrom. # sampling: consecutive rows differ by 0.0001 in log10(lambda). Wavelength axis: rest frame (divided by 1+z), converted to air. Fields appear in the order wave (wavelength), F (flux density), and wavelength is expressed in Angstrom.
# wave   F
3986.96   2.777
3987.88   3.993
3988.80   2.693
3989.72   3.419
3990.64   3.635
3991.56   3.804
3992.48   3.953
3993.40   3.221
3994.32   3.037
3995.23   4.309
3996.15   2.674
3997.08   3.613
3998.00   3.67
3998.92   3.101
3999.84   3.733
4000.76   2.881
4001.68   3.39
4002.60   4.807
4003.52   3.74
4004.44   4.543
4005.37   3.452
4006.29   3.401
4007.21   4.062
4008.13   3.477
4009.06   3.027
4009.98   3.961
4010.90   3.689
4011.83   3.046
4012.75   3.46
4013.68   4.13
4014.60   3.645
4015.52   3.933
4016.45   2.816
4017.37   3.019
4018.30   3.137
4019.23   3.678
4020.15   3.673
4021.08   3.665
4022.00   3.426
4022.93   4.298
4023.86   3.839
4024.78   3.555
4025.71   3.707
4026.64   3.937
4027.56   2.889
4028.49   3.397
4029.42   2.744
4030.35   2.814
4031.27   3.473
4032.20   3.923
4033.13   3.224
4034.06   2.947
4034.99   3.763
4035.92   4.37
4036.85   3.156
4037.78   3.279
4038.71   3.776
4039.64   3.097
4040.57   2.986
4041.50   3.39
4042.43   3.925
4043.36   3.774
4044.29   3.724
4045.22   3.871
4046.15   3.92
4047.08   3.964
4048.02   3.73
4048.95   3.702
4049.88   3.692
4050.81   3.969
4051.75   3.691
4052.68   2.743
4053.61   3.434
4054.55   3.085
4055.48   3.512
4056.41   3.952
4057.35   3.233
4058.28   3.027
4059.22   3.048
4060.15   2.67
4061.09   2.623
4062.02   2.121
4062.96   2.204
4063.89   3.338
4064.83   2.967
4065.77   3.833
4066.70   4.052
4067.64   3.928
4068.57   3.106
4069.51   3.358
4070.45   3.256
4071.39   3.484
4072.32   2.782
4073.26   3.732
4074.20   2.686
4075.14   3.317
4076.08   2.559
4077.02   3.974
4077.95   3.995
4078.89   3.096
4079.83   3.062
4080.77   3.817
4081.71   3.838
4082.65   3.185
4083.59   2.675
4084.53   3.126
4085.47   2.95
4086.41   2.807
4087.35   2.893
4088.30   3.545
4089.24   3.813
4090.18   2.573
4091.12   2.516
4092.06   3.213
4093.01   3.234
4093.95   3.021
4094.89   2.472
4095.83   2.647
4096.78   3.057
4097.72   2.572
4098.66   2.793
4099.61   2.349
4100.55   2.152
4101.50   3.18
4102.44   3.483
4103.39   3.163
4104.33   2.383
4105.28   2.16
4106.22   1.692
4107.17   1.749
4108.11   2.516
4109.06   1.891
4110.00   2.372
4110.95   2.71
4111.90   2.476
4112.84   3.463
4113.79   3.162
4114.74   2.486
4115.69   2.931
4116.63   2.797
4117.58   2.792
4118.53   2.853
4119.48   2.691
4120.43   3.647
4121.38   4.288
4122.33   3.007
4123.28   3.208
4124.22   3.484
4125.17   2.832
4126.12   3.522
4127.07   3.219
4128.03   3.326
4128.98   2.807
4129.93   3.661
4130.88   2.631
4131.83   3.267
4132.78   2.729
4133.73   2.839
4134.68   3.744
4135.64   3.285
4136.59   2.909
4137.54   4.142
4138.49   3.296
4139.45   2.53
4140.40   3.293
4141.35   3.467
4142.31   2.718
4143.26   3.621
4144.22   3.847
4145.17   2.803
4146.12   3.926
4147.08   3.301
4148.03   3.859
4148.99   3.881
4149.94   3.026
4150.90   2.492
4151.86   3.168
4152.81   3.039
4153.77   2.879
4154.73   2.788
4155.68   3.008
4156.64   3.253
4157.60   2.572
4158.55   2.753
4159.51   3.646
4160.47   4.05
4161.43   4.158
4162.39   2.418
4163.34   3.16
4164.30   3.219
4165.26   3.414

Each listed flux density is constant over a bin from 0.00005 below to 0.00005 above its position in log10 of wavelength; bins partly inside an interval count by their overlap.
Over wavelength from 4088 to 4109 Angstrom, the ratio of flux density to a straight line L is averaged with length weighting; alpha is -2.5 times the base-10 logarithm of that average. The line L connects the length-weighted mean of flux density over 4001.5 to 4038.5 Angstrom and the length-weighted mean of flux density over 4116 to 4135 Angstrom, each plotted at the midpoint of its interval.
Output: 0.20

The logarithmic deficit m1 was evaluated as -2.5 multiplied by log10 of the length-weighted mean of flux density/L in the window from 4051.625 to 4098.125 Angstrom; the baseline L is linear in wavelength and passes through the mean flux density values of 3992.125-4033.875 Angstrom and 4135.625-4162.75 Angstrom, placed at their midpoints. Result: 0.083 mag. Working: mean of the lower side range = 3.53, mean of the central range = 3.15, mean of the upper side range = 3.25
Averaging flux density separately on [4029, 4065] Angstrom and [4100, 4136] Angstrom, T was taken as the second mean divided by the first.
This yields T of 0.87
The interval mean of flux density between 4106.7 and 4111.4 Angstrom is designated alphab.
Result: 2.25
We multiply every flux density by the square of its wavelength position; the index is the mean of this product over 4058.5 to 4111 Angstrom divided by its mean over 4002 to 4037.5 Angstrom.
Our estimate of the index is 0.86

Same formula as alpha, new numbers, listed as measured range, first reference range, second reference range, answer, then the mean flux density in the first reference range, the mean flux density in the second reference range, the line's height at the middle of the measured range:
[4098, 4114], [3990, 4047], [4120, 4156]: 0.29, 3.55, 3.25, 3.33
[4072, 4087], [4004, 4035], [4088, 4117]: -0.10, 3.52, 2.72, 2.94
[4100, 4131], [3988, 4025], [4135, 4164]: 0.16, 3.57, 3.25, 3.32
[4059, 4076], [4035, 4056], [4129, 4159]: 0.12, 3.59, 3.18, 3.5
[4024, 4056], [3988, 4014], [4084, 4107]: -0.08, 3.57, 2.81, 3.26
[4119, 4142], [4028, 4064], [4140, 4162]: 0.02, 3.37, 3.28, 3.3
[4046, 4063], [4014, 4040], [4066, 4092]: 0.02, 3.48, 3.27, 3.37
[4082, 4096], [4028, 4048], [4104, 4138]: 0.06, 3.5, 2.94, 3.16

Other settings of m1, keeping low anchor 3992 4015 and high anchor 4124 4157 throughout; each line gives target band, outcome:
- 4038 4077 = 0.031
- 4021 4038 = 0.011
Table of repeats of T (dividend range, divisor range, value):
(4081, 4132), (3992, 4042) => 0.83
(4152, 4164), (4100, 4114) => 1.23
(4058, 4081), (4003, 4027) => 0.88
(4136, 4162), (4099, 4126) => 1.17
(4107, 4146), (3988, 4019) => 0.87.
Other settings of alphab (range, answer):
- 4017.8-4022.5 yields 3.51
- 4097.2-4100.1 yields 2.58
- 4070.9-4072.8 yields 3.14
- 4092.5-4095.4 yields 2.91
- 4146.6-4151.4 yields 3.31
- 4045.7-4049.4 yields 3.82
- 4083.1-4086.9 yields 2.89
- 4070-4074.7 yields 3.19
